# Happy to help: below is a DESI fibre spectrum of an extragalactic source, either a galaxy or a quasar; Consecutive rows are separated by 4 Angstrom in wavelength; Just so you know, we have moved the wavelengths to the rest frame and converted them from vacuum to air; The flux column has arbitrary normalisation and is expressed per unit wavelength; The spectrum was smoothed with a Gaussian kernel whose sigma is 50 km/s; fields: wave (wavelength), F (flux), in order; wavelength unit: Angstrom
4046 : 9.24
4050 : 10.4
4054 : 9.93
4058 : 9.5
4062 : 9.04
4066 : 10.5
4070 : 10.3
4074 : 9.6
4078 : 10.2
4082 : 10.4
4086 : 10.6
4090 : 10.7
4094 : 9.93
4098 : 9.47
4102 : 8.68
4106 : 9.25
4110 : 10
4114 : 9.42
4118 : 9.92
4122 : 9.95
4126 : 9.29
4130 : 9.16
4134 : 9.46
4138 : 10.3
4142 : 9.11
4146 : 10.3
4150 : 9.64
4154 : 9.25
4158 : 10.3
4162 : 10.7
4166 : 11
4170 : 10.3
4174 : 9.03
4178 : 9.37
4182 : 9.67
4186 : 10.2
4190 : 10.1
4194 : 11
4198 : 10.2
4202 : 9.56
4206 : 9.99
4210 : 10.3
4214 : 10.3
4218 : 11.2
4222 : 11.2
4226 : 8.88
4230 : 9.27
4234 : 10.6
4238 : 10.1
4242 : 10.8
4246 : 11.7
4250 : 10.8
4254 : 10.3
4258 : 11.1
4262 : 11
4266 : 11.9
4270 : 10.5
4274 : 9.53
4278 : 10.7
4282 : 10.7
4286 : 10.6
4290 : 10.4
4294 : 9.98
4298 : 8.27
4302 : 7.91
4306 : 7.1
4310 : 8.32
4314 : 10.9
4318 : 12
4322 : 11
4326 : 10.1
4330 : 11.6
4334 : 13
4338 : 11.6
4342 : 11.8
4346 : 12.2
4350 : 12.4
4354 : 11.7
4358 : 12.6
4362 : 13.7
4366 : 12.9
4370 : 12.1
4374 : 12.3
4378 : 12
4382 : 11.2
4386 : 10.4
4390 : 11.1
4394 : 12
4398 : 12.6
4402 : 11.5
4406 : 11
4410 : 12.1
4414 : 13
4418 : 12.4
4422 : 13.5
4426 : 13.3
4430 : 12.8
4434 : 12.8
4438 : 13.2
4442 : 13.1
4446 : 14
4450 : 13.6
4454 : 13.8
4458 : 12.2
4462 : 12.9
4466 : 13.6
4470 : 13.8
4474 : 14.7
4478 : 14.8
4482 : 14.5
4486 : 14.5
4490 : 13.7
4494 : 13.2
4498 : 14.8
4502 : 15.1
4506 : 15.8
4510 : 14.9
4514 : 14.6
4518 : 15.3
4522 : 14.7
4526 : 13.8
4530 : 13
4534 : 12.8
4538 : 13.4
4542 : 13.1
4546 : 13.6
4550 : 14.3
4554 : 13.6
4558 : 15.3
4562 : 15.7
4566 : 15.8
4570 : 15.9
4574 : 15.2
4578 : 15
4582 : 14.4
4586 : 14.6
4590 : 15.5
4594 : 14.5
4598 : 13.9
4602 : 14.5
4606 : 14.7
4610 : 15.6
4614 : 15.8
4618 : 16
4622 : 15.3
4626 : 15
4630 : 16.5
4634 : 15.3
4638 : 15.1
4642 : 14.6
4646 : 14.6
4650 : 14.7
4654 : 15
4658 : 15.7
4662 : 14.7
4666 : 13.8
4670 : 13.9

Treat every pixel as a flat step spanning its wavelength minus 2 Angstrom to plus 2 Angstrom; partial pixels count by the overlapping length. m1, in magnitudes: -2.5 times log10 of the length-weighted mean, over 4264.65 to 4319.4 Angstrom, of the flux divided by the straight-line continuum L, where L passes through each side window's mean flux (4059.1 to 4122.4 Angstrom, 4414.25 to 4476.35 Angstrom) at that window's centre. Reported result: 0.20 mag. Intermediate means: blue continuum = 9.87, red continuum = 13.3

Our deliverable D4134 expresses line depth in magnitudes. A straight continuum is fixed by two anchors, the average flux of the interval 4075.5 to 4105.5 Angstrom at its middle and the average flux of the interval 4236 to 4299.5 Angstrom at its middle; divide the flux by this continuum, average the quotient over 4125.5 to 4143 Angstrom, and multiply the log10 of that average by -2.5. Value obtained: 0.07 mag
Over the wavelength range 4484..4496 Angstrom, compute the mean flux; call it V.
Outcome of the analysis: 13.8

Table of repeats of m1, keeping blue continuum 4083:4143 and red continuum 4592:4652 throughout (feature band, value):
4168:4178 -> 0.08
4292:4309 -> 0.37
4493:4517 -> -0.07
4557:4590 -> -0.05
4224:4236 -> 0.14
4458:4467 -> 0.03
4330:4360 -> 0.00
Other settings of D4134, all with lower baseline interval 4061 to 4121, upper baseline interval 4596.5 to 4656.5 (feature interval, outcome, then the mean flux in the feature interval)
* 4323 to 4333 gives 0.10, 11.1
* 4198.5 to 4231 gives 0.10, 10.1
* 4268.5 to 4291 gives 0.13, 10.4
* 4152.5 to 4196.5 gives 0.06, 10.1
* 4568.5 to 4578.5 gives -0.06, 15.4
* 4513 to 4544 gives 0.03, 13.8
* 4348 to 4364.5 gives -0.01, 12.6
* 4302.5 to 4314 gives 0.40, 8.29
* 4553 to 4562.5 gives -0.03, 14.9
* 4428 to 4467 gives 0.01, 13.2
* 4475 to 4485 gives -0.07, 14.6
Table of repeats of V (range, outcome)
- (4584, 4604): 14.6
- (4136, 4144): 9.71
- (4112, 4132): 9.55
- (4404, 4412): 11.6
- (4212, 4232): 10.2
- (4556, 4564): 15.5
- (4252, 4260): 10.7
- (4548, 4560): 14.4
